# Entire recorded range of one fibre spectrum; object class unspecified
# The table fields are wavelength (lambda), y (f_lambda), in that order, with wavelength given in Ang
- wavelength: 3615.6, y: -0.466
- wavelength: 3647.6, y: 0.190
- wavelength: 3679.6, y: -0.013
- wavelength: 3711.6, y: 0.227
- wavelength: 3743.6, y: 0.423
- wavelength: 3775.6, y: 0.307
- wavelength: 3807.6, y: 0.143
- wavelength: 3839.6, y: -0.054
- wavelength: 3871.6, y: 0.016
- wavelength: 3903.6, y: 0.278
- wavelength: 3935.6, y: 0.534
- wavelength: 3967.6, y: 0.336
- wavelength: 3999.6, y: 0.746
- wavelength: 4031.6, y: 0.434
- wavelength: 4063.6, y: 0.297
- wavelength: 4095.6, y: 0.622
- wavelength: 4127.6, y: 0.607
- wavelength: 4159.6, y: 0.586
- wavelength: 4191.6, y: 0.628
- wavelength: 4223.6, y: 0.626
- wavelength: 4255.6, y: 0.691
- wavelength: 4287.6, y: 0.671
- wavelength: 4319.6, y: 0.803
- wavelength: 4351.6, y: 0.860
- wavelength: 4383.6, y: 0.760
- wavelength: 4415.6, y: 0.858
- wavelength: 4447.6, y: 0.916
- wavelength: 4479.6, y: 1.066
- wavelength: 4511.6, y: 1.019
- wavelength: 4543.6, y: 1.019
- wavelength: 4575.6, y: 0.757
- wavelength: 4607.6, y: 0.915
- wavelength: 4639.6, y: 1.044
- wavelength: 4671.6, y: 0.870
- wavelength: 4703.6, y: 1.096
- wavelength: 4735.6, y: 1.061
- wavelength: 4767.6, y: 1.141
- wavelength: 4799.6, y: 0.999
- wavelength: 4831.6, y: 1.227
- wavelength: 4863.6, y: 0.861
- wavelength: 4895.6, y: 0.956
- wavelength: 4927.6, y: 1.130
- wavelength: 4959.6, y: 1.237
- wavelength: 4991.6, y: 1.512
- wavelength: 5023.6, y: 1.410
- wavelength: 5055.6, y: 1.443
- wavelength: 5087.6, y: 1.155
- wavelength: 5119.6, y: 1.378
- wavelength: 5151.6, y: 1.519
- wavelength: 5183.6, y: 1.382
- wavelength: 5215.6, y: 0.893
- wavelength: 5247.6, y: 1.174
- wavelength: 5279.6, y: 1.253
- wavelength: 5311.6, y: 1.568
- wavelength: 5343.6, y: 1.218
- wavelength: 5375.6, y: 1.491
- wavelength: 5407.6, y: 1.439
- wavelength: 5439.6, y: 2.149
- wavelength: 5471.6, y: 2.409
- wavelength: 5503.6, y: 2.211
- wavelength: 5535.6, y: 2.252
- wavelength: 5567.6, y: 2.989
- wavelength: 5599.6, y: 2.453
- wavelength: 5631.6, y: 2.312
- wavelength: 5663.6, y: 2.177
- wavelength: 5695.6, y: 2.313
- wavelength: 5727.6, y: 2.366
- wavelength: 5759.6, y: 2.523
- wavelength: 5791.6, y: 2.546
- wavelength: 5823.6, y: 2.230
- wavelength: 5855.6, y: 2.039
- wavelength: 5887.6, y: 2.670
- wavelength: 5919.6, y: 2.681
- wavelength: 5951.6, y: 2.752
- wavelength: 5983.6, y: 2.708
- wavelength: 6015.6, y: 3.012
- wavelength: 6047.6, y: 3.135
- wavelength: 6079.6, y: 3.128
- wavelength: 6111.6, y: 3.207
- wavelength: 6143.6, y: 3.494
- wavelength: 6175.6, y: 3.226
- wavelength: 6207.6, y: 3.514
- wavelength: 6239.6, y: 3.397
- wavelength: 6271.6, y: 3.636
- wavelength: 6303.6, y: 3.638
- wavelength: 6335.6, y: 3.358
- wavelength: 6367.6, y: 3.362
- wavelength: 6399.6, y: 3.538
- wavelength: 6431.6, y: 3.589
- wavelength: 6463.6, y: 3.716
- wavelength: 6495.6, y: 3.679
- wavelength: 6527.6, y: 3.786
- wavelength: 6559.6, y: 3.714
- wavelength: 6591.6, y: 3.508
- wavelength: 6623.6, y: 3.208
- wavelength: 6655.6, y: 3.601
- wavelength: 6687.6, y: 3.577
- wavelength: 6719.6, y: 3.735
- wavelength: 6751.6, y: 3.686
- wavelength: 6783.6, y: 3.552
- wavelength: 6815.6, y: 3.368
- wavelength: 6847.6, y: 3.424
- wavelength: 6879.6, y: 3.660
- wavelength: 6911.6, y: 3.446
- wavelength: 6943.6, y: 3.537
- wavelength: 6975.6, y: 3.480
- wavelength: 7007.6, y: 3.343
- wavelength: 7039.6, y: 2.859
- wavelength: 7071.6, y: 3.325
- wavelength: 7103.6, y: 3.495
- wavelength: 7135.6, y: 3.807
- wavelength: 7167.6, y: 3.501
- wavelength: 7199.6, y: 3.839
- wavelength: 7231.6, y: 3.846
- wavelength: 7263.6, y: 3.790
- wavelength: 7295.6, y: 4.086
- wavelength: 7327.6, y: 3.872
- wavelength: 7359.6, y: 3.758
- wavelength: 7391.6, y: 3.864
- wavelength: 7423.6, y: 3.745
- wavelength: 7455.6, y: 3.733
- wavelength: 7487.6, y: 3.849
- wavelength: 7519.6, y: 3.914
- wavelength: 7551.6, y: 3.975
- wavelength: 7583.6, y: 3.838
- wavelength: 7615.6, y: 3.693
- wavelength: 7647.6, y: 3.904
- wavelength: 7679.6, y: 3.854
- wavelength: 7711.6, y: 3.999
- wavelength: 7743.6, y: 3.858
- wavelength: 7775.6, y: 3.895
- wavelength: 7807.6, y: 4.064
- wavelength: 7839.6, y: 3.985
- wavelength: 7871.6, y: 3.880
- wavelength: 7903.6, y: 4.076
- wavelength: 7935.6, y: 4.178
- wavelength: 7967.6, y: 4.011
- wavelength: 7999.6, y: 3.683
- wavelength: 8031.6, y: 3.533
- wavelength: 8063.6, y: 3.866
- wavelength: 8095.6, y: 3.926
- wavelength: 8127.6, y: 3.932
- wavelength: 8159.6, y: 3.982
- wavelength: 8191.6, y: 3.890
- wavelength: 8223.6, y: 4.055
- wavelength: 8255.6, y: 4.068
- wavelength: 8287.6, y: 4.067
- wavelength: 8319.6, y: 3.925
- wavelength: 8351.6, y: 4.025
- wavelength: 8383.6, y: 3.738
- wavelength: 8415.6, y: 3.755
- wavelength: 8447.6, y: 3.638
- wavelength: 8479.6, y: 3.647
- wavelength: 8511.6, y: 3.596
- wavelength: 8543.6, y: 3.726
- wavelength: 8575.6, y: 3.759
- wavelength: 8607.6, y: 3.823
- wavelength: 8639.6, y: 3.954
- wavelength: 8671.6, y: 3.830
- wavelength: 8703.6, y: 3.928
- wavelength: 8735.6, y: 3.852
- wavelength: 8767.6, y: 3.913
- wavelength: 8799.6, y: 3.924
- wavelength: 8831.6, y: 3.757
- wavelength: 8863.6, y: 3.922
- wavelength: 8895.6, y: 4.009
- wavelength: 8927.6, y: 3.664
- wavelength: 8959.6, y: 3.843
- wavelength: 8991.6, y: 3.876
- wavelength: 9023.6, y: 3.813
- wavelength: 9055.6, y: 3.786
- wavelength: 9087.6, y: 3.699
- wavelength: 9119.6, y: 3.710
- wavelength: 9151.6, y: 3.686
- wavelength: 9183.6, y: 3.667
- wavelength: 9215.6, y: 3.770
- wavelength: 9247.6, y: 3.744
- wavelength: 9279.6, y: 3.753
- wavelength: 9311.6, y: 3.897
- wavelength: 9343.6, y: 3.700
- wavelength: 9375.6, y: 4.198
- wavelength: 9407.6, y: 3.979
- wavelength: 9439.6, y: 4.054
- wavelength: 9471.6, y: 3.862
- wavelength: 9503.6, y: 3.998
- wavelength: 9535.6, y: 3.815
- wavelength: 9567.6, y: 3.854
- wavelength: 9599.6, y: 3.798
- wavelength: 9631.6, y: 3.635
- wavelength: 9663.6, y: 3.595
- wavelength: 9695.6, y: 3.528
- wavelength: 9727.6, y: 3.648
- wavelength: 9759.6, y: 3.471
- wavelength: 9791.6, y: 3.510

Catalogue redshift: 0.36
